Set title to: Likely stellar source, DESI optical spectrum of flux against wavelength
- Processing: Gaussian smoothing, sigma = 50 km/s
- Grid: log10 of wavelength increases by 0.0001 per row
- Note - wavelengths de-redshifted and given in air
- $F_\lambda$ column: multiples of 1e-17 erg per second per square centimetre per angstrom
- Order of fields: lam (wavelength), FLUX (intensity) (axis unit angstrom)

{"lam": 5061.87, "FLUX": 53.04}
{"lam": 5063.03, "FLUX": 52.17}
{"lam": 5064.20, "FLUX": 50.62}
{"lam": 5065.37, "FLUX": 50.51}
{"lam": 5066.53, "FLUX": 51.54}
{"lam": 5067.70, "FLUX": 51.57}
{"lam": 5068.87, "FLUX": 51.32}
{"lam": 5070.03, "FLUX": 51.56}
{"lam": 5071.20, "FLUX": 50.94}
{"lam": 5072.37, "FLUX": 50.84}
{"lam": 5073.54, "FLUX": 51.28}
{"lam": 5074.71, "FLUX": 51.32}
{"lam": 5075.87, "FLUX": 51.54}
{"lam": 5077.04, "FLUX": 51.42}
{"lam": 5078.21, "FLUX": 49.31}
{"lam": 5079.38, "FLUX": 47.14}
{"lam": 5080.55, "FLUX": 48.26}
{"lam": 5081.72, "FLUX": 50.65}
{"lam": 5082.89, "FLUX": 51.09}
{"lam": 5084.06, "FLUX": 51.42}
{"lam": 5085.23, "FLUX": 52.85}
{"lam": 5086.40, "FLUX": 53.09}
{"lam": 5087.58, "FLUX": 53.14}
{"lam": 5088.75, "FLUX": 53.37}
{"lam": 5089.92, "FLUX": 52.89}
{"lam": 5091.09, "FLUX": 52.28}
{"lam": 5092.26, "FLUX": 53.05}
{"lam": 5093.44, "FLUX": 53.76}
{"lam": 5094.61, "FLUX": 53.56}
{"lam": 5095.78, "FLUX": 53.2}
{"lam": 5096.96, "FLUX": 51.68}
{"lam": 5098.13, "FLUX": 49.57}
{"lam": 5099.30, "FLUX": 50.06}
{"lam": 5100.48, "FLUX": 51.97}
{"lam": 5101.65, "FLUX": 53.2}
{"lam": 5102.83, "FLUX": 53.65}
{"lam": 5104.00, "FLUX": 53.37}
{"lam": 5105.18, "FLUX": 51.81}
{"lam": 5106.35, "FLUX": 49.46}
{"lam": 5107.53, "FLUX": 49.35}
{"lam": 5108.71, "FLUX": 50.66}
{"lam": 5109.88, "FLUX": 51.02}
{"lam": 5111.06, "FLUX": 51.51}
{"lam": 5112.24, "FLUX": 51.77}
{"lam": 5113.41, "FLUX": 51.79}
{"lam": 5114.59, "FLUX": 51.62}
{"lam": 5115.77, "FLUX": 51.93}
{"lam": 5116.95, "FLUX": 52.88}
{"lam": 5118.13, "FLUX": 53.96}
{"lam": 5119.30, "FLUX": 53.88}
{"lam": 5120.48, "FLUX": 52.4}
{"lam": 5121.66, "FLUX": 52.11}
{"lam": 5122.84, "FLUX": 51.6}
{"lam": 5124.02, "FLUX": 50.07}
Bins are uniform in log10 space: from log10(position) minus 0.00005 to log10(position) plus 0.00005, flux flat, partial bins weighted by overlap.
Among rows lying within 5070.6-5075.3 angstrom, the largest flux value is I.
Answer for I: 51.32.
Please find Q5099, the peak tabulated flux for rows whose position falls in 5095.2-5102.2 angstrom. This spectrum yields 53.2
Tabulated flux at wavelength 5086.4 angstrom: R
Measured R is 53.09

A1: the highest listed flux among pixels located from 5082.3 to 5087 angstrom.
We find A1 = 53.09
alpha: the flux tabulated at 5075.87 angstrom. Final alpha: 51.54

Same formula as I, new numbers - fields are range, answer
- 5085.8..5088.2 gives 53.14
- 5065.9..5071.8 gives 51.57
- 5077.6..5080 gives 49.31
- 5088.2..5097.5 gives 53.76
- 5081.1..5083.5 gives 51.09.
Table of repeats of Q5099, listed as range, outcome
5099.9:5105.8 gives 53.65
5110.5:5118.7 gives 53.96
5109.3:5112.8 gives 51.77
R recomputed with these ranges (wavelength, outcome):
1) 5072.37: 50.84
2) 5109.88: 51.02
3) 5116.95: 52.88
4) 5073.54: 51.28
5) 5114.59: 51.62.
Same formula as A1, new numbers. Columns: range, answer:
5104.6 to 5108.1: 51.81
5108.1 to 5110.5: 51.02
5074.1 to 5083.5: 51.54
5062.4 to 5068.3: 52.17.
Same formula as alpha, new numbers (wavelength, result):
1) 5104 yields 53.37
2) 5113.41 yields 51.79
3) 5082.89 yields 51.09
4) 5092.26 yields 53.05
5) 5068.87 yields 51.32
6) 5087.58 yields 53.14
